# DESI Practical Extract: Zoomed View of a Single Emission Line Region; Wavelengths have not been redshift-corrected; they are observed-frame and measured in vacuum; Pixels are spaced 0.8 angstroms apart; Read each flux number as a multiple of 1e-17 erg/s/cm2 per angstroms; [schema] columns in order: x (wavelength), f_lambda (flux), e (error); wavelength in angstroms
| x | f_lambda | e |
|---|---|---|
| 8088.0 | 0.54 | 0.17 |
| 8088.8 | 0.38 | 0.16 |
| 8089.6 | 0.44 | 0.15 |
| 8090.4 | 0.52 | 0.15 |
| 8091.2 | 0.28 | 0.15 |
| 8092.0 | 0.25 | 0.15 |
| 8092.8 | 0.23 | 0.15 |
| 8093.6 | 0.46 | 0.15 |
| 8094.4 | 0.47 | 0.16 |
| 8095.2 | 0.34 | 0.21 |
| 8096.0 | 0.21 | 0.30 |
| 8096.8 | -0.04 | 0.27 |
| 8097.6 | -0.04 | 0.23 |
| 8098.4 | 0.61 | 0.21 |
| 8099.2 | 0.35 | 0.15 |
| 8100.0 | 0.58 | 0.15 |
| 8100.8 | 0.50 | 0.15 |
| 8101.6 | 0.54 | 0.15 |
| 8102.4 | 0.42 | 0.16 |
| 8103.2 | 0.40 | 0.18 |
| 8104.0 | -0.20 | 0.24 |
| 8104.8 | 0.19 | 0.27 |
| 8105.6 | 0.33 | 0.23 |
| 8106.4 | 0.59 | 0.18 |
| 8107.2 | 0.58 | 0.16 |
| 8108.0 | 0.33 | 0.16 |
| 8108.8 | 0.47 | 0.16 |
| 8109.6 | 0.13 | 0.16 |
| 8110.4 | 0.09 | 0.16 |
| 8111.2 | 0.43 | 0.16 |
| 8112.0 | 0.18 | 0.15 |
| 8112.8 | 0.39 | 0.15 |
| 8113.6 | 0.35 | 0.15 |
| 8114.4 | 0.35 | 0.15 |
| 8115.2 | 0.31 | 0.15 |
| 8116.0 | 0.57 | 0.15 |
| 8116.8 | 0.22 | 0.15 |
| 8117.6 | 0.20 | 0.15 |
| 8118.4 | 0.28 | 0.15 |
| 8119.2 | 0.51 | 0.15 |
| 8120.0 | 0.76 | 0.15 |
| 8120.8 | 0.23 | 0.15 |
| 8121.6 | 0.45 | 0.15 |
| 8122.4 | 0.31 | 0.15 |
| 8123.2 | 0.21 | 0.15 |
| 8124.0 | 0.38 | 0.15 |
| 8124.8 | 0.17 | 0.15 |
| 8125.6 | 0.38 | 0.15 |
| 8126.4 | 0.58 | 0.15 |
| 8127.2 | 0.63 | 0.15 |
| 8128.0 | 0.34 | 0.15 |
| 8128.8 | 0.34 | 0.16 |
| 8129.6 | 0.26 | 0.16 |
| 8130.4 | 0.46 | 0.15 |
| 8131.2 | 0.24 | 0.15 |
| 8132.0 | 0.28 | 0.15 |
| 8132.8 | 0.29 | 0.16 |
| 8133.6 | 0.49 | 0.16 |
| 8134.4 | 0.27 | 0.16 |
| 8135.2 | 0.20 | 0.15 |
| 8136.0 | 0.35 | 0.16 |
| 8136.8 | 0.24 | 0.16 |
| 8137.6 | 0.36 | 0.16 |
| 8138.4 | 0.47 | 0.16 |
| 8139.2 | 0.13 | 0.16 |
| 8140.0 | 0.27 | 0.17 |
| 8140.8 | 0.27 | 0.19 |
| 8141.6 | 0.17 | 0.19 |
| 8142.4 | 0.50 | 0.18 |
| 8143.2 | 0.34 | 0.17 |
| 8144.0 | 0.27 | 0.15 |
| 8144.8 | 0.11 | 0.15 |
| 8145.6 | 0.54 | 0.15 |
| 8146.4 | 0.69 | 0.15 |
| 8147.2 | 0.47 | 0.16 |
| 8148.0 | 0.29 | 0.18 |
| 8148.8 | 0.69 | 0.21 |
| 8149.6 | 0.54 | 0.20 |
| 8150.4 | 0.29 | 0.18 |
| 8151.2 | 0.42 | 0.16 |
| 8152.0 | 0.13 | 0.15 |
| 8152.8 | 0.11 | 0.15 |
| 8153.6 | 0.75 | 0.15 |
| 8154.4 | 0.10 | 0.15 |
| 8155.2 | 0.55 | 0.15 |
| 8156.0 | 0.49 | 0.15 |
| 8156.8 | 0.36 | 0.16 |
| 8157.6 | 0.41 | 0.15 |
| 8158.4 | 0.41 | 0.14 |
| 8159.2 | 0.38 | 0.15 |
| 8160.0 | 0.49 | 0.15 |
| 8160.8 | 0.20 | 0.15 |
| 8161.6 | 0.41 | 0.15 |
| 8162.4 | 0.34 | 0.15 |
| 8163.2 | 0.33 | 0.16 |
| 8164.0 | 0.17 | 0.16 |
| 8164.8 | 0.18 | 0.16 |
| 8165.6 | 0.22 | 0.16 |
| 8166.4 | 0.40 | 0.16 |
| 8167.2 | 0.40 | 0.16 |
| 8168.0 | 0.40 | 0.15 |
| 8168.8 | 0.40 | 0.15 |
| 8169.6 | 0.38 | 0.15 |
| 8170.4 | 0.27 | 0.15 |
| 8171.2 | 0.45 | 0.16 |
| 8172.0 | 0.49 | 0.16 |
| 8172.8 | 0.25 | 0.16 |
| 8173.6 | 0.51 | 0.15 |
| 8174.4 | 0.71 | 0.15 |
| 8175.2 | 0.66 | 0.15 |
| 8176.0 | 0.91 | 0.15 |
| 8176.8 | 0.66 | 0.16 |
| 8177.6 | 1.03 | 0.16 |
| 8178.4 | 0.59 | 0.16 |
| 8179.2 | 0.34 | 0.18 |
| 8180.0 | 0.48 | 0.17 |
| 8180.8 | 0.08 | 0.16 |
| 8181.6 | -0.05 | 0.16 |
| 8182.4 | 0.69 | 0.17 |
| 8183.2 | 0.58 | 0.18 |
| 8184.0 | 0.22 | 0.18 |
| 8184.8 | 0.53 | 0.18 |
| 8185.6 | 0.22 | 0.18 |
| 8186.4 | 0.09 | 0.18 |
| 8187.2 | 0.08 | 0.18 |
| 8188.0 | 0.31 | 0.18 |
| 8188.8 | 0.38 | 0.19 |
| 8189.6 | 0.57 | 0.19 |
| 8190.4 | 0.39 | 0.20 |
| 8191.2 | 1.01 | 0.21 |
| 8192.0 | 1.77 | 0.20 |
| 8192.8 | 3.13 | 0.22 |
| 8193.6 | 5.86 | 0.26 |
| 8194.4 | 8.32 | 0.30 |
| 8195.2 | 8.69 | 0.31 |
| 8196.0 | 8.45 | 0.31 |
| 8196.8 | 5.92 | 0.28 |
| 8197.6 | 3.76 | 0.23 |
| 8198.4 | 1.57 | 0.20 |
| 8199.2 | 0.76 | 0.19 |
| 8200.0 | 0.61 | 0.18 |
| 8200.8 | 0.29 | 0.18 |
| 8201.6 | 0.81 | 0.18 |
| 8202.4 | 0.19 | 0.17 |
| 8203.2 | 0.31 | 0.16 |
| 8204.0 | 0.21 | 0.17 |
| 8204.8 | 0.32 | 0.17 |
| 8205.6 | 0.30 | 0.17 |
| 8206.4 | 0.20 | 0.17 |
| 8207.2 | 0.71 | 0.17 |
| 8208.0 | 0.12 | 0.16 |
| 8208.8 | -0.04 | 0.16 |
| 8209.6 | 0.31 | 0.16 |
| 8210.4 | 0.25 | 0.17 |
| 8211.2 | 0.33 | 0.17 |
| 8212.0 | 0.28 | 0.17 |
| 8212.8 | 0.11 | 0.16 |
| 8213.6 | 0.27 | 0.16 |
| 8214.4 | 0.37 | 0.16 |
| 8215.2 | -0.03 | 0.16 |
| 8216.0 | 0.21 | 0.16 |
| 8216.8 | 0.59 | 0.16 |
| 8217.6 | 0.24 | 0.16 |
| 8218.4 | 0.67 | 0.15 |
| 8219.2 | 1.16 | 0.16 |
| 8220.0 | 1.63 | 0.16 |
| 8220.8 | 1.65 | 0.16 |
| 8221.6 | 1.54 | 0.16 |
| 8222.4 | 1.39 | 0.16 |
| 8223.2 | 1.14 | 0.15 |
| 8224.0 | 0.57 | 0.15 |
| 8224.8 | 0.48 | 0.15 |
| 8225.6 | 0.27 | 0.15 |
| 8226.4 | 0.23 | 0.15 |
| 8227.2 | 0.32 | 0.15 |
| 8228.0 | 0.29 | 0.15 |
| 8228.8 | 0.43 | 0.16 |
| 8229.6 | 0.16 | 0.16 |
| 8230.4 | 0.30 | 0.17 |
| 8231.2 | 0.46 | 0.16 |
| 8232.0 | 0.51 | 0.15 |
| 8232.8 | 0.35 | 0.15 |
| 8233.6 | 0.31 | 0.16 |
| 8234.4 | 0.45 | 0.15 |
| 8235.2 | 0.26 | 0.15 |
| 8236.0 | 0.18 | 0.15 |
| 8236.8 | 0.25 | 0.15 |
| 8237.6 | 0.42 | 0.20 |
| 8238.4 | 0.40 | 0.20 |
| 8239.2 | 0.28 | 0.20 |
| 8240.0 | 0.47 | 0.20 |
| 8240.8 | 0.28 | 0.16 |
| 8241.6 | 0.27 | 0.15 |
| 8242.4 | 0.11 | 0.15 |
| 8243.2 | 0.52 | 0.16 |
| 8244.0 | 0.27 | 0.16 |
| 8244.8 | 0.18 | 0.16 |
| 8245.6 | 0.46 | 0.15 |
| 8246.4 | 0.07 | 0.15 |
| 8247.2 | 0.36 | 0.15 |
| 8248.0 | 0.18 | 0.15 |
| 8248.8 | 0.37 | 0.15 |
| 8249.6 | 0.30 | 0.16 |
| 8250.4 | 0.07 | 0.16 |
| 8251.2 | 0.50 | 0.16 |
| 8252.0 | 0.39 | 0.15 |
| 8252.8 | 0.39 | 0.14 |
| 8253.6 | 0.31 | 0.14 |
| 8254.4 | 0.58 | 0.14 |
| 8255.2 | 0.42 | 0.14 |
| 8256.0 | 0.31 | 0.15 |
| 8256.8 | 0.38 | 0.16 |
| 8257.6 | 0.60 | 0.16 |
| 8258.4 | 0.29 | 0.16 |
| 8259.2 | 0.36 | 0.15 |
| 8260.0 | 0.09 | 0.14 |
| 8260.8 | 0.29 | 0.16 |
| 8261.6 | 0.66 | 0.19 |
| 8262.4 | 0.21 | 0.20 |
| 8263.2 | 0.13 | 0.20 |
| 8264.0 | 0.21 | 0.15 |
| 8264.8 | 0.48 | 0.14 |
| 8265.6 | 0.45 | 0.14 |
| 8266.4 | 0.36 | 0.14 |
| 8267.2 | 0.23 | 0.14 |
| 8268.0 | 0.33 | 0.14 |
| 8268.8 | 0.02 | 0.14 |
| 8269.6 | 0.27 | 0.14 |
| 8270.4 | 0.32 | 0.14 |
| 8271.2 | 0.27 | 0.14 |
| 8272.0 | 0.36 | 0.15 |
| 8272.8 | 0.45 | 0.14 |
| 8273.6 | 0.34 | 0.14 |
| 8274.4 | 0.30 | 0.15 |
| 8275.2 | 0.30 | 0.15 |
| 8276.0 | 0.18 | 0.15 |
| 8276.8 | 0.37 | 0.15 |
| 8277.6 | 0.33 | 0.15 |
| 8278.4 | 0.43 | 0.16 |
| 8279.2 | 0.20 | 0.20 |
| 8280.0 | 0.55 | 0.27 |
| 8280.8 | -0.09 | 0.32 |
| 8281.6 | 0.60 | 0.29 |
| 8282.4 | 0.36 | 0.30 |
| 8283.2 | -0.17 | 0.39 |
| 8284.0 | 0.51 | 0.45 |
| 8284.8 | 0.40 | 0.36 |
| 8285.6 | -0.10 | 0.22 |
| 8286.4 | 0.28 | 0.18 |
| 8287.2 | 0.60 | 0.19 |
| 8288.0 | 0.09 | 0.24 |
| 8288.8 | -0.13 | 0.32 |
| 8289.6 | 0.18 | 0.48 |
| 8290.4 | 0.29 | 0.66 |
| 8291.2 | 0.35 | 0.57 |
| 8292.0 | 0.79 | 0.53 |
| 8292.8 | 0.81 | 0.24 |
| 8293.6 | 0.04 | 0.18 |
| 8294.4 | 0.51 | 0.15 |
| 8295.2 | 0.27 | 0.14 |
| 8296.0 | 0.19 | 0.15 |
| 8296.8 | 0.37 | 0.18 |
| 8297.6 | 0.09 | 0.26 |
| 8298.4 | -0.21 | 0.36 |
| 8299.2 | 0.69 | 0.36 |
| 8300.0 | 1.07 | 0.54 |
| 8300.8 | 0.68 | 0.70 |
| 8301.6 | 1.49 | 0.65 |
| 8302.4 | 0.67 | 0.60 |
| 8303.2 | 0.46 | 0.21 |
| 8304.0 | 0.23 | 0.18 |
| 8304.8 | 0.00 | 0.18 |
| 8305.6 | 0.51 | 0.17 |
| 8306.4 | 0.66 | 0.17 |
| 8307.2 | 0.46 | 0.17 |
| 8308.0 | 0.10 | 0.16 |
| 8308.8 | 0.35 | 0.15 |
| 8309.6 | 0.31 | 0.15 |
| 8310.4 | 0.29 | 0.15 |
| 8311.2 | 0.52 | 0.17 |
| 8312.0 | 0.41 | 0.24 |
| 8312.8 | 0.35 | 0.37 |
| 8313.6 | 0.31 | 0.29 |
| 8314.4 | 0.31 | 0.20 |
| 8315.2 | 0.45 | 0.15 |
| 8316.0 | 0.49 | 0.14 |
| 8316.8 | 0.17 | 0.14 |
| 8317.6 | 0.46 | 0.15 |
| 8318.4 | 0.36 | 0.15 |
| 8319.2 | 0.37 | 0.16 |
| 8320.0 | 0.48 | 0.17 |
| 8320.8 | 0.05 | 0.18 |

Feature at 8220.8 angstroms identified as [N II]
